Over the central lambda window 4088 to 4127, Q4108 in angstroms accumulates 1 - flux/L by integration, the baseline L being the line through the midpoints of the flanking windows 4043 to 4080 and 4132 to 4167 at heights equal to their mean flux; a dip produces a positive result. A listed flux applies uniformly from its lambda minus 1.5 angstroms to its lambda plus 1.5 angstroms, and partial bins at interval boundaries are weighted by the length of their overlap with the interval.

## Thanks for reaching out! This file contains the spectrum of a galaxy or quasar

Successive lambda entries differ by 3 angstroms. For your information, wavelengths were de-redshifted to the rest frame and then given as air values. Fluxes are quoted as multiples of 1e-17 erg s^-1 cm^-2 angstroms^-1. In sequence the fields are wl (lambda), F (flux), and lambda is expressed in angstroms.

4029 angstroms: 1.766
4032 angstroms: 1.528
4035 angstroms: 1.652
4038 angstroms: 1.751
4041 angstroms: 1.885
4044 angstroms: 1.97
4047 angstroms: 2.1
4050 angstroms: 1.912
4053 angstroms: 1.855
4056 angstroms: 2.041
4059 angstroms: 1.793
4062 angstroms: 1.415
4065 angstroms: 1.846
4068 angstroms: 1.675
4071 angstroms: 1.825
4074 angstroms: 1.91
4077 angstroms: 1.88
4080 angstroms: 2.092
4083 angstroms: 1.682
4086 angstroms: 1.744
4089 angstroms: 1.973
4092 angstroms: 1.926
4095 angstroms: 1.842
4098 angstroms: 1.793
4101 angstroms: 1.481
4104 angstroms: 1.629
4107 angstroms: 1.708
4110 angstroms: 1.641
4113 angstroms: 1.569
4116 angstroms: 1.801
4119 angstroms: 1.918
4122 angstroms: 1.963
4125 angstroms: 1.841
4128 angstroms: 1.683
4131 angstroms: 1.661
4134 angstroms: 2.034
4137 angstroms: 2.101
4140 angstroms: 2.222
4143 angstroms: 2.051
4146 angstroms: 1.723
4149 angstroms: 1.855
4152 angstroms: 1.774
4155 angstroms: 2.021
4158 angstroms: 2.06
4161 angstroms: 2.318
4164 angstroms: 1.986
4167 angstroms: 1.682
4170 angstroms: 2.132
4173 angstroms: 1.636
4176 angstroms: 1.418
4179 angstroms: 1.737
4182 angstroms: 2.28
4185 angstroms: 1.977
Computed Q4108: 3.2 angstroms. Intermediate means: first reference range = 1.86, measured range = 1.77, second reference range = 1.99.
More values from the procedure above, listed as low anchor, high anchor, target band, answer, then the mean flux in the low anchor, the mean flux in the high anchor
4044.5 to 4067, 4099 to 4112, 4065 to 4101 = -2.3 angstroms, 1.85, 1.62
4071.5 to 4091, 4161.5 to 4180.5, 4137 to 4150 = -1.2 angstroms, 1.88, 1.79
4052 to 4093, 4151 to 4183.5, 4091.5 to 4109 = 1.3 angstroms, 1.83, 1.92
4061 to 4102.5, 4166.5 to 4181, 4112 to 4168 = -4.8 angstroms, 1.8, 1.74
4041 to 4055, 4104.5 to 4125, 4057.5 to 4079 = 1.4 angstroms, 1.95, 1.77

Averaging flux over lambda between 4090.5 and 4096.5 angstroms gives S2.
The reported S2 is 1.88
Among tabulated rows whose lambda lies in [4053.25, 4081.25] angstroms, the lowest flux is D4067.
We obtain 1.415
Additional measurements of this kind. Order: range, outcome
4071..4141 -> 1.481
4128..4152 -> 1.661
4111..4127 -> 1.569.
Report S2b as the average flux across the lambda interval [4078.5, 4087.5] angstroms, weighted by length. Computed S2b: 1.84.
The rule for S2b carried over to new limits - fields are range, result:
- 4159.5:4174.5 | 1.95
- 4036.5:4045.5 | 1.87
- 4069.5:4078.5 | 1.87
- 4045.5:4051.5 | 2.01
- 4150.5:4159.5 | 1.95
